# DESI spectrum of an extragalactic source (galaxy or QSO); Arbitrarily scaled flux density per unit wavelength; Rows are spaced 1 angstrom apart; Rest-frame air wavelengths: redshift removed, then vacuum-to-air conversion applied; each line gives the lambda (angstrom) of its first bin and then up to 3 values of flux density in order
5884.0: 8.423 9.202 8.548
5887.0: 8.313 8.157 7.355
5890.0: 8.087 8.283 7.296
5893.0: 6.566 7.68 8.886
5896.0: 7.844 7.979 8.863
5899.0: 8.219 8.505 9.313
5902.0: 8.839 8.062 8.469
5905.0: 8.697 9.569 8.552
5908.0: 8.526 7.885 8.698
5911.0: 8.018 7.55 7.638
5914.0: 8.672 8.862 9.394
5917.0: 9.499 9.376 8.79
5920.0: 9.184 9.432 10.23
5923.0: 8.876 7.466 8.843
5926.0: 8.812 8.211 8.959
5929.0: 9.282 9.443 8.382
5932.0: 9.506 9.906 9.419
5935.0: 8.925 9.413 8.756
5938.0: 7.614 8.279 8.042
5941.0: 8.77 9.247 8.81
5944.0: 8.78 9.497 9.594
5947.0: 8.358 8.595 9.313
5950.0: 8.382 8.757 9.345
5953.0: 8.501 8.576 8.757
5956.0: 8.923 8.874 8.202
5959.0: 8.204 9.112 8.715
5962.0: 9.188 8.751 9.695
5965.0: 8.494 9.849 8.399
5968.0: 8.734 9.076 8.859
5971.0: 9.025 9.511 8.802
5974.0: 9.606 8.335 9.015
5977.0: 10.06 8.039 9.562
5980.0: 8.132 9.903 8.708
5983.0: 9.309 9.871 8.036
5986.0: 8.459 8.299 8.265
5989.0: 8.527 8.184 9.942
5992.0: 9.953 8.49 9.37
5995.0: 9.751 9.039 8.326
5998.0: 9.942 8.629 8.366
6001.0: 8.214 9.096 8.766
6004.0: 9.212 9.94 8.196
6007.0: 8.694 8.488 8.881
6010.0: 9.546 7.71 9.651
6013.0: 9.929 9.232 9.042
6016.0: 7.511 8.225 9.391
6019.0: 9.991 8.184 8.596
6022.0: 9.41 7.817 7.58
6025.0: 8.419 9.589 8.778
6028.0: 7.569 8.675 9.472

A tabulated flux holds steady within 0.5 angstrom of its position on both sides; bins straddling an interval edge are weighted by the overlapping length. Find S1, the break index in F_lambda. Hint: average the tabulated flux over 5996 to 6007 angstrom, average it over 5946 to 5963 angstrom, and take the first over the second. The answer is 1.01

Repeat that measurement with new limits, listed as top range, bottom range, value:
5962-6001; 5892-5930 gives 1.04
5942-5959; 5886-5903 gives 1.08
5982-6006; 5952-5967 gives 1.01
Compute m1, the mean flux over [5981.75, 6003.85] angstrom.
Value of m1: 8.9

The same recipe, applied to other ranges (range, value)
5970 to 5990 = 8.9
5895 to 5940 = 8.74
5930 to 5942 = 8.86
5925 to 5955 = 8.88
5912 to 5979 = 8.9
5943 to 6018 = 8.91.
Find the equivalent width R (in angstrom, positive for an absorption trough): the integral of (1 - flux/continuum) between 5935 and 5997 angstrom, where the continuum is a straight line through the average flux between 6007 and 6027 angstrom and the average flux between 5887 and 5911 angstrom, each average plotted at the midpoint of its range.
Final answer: -2.3 angstrom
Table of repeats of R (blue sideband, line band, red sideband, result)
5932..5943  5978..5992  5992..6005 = 0.2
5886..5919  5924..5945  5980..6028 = -0.8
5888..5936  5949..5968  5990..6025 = -0.2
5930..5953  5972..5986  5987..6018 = -0.2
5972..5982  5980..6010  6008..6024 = 0.1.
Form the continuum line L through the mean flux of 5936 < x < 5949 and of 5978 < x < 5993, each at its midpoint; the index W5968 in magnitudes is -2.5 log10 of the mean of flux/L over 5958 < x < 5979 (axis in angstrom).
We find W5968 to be -0.02 mag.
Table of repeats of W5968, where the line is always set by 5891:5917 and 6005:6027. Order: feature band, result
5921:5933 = -0.06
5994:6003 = -0.03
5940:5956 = -0.04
